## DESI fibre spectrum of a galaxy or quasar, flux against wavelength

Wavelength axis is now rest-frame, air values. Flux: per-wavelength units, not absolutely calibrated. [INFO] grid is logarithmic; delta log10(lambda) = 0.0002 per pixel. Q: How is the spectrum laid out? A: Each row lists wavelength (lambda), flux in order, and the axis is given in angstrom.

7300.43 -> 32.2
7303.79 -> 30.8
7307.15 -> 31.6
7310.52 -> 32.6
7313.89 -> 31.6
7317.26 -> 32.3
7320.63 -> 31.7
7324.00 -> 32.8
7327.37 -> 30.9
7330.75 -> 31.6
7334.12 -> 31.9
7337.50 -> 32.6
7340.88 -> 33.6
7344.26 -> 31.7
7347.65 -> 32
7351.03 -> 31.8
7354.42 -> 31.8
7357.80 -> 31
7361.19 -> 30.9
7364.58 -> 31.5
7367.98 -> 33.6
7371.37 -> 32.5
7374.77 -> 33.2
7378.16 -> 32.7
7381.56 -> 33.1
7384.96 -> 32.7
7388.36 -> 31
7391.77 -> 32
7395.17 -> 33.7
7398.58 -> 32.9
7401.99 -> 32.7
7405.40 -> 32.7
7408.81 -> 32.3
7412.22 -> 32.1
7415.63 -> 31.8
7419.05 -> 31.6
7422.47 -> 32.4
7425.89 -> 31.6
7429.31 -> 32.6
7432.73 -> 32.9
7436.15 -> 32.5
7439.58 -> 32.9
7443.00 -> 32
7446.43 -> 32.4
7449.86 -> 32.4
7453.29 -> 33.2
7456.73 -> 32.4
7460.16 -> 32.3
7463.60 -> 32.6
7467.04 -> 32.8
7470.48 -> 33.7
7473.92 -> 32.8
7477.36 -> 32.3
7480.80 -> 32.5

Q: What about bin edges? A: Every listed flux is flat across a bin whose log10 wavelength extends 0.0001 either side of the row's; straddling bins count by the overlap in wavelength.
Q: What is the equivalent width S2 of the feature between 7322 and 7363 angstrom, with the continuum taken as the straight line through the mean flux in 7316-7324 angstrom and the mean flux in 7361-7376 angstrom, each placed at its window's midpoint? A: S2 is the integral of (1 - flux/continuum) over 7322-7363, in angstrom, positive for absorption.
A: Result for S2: 0.5 angstrom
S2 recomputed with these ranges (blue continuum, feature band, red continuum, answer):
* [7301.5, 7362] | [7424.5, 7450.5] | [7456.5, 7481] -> 0.1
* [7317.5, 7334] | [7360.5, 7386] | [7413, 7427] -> -0.6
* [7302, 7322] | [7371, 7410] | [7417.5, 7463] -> -0.6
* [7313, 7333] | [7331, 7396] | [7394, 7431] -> -0.3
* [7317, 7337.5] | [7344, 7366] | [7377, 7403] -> 0.5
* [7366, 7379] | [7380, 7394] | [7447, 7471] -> 0.3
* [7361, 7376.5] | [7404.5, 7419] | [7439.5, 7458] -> 0.2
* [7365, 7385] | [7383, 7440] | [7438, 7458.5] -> 0.6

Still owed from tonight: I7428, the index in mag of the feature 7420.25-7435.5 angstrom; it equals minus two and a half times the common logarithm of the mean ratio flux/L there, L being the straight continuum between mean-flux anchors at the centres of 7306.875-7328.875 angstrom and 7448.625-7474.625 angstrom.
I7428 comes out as 0.007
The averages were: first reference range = 32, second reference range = 32.8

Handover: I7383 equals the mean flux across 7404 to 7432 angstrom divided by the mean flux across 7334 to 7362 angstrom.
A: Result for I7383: 1.01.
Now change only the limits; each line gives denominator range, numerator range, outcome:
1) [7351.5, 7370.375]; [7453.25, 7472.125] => 1.03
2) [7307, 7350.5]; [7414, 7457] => 1.01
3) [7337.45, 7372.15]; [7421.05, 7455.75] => 1.01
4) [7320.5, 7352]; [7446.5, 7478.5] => 1.02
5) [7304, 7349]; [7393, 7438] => 1.01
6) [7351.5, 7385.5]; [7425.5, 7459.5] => 1.01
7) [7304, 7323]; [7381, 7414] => 1.02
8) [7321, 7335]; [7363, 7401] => 1.03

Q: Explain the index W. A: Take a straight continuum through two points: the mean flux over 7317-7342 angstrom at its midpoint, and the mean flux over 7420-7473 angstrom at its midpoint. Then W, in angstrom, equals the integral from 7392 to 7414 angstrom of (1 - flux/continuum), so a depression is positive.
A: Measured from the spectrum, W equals -0.2 angstrom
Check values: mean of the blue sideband 32.1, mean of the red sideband 32.6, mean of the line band 32.7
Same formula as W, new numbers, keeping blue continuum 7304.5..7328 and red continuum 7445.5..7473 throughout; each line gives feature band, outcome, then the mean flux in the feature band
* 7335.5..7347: -0.2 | 32.5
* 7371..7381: -0.2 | 32.9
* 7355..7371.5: 0.2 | 31.8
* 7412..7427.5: 0.3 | 31.9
